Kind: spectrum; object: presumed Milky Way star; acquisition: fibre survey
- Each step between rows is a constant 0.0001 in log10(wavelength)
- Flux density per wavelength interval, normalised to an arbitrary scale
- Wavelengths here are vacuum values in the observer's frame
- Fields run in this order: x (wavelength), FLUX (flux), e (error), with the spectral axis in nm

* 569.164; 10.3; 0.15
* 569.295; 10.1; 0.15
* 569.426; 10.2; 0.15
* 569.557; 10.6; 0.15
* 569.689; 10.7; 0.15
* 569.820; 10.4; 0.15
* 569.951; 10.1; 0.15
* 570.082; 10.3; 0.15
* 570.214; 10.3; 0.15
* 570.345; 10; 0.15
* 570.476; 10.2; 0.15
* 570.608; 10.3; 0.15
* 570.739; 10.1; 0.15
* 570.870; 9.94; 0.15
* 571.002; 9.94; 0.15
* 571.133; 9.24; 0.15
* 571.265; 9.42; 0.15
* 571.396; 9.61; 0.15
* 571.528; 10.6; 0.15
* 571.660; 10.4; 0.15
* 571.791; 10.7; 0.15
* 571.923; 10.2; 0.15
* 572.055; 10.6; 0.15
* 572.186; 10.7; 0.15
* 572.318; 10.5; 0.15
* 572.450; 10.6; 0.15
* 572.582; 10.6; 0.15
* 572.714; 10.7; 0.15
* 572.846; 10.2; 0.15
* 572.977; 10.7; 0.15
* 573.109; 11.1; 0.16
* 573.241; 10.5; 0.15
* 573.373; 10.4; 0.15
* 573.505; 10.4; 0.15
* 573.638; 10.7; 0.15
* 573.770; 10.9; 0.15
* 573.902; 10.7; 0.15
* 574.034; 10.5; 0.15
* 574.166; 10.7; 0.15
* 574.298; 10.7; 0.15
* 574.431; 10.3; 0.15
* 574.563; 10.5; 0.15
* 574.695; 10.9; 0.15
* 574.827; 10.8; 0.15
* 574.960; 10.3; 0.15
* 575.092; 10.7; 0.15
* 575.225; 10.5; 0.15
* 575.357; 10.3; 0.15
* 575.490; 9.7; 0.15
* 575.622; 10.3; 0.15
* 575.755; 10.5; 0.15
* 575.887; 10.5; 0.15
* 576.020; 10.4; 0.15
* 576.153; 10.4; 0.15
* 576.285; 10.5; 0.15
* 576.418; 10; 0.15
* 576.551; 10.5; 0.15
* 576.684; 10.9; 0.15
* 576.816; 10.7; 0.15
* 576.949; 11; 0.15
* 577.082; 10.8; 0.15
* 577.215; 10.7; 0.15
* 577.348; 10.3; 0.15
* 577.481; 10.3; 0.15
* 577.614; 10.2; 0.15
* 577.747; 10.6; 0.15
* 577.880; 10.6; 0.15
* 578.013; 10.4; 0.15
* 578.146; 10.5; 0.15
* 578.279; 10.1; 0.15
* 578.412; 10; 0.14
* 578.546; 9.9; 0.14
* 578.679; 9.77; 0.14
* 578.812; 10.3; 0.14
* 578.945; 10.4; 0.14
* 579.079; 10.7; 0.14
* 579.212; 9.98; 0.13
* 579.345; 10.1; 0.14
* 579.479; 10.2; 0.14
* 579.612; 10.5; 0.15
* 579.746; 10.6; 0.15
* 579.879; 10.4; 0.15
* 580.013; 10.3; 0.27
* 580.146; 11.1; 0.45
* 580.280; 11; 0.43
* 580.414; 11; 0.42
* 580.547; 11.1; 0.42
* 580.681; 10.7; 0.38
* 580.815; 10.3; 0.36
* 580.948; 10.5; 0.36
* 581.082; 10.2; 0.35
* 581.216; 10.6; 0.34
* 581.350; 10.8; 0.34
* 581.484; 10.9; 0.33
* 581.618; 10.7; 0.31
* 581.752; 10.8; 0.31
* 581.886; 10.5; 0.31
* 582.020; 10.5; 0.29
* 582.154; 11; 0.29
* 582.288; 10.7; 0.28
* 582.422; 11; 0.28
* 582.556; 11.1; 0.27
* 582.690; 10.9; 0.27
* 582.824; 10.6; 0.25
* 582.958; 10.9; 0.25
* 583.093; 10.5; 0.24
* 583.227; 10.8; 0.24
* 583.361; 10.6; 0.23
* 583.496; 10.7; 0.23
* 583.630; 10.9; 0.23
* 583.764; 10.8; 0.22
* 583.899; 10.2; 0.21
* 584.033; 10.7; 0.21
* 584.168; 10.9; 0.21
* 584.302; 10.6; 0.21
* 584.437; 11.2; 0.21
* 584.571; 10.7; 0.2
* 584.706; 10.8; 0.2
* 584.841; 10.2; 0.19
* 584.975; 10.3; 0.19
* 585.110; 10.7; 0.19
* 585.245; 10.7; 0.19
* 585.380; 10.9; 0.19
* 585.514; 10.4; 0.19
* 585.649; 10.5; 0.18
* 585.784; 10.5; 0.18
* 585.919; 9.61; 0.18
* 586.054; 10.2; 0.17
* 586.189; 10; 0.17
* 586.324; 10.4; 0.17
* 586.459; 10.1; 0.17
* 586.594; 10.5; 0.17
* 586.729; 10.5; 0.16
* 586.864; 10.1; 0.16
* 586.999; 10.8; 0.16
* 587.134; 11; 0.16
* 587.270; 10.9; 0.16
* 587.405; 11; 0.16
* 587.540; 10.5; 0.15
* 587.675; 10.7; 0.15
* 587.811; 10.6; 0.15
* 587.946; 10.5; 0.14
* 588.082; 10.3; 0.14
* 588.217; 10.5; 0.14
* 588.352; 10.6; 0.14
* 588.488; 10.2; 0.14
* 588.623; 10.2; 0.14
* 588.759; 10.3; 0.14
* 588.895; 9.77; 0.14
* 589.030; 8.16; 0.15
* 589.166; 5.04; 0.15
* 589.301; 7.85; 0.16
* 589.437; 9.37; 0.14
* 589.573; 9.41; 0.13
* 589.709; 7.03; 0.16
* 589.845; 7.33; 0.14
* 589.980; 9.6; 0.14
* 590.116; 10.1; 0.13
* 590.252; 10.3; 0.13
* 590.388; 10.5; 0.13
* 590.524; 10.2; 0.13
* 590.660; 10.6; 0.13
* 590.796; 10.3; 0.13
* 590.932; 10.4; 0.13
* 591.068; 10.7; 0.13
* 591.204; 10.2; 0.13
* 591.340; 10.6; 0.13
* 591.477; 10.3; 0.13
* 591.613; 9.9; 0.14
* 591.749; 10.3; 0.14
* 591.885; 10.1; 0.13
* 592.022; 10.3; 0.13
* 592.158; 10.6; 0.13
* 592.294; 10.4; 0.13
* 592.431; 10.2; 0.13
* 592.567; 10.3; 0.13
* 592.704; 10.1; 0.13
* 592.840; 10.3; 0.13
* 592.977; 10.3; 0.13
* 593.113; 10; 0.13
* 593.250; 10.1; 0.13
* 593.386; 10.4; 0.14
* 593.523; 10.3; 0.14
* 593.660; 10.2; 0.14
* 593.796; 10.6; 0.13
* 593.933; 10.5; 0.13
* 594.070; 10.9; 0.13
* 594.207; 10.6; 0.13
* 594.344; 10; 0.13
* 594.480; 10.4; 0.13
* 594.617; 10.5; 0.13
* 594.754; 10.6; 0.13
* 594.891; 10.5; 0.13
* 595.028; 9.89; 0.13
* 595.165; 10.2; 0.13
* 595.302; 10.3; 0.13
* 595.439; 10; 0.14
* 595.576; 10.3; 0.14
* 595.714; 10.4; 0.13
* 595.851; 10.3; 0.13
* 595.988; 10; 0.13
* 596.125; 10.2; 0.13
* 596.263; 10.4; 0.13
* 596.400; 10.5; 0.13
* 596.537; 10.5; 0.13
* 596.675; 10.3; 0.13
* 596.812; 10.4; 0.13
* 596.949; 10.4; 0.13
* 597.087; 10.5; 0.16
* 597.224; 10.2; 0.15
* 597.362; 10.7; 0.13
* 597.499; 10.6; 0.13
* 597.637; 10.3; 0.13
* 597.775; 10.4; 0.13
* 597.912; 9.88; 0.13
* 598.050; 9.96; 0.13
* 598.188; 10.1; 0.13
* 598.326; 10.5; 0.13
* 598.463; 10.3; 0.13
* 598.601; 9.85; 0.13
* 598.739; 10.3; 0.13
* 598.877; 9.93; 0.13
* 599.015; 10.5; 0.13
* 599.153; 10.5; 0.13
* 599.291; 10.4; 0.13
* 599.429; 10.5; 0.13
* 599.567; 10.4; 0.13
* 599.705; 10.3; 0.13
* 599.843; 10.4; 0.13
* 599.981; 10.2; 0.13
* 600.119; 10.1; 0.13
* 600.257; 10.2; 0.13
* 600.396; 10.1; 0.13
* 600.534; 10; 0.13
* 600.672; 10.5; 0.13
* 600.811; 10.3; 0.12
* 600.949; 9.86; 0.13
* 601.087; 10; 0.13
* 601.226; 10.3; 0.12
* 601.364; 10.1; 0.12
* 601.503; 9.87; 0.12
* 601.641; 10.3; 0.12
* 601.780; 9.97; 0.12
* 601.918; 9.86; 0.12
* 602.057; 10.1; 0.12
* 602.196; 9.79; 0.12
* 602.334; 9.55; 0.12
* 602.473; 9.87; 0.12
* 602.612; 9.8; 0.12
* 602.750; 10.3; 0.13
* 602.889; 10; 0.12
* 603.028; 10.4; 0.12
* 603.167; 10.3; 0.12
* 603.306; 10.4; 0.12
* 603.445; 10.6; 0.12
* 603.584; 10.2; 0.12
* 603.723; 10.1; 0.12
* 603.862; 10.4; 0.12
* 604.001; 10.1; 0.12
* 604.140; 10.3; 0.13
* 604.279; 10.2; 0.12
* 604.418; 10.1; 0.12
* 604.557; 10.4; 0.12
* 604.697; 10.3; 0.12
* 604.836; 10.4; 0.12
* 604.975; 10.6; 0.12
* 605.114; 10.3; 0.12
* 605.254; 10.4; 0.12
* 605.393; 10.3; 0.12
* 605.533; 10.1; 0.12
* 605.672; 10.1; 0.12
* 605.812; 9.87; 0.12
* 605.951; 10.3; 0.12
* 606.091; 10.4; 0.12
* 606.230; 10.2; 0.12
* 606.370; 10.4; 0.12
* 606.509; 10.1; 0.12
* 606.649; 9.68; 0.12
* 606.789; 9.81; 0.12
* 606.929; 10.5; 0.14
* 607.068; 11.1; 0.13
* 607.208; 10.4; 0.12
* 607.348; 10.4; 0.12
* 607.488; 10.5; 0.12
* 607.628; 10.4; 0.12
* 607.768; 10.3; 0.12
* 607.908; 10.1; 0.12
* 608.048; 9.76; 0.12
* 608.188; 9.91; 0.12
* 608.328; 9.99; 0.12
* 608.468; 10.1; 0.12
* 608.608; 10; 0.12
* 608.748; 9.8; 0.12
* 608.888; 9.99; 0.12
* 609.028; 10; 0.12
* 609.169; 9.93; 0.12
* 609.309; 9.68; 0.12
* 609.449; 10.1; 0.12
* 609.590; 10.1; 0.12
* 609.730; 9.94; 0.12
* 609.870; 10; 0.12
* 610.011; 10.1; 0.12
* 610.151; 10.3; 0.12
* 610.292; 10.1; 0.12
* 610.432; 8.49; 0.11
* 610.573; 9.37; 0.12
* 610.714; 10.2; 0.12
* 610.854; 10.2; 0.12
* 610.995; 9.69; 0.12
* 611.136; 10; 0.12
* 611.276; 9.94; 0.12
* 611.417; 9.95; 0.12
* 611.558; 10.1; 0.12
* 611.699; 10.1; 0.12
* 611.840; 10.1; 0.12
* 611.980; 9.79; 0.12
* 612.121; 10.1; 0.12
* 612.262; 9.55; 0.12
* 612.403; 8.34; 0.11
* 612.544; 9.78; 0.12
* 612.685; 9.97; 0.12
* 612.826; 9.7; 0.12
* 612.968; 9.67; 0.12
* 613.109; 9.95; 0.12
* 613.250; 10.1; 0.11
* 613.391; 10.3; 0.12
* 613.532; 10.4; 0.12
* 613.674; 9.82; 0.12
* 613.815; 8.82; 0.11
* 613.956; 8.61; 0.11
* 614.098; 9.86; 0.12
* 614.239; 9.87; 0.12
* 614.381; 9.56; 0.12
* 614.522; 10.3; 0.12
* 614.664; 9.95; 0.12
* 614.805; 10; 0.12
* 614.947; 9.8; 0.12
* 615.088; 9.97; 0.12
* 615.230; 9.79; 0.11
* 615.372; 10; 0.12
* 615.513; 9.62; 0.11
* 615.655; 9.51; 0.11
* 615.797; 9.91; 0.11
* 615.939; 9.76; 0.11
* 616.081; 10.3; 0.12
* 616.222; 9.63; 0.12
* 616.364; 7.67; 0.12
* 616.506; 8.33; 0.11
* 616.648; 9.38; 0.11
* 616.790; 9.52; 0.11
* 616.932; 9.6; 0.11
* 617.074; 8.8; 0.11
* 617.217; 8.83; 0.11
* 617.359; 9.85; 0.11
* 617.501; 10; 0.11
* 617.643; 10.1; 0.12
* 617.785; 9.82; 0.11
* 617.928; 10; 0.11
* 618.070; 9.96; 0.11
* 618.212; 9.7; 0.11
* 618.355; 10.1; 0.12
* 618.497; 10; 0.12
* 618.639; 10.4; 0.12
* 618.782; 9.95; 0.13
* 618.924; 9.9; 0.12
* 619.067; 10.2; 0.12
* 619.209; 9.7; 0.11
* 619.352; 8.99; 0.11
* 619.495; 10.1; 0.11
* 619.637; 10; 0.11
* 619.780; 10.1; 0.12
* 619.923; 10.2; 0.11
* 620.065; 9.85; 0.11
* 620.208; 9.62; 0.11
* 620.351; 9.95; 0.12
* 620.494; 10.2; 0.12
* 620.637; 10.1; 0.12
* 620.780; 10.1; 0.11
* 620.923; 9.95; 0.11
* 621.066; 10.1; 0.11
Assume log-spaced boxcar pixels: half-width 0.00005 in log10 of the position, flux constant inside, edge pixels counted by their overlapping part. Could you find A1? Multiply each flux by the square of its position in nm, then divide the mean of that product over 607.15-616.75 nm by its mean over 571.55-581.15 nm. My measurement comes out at 1.05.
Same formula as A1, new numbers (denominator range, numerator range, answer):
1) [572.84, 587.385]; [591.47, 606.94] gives 1.04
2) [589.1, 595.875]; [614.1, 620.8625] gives 1.06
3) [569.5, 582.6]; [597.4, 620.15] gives 1.07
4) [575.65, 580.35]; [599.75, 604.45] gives 1.05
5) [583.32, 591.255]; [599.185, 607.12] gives 1.06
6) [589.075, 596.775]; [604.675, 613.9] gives 1.05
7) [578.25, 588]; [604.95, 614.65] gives 1.03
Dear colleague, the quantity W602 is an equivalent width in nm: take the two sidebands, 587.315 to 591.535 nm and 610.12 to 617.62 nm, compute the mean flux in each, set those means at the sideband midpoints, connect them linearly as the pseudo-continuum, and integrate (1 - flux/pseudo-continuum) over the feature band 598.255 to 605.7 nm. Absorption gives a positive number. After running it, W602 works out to -0.36 nm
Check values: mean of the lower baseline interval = 9.78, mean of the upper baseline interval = 9.68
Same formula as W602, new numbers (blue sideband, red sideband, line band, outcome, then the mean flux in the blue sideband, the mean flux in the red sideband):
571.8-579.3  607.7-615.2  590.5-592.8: -0.03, 10.5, 9.86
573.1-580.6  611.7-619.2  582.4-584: -0.06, 10.5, 9.71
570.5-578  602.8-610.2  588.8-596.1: 0.24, 10.4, 10.2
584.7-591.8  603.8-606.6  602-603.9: 0.02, 10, 10.3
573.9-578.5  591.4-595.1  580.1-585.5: -0.16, 10.5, 10.3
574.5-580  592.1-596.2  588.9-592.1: 0.25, 10.4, 10.3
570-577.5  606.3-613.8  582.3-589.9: 0.05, 10.4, 9.97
